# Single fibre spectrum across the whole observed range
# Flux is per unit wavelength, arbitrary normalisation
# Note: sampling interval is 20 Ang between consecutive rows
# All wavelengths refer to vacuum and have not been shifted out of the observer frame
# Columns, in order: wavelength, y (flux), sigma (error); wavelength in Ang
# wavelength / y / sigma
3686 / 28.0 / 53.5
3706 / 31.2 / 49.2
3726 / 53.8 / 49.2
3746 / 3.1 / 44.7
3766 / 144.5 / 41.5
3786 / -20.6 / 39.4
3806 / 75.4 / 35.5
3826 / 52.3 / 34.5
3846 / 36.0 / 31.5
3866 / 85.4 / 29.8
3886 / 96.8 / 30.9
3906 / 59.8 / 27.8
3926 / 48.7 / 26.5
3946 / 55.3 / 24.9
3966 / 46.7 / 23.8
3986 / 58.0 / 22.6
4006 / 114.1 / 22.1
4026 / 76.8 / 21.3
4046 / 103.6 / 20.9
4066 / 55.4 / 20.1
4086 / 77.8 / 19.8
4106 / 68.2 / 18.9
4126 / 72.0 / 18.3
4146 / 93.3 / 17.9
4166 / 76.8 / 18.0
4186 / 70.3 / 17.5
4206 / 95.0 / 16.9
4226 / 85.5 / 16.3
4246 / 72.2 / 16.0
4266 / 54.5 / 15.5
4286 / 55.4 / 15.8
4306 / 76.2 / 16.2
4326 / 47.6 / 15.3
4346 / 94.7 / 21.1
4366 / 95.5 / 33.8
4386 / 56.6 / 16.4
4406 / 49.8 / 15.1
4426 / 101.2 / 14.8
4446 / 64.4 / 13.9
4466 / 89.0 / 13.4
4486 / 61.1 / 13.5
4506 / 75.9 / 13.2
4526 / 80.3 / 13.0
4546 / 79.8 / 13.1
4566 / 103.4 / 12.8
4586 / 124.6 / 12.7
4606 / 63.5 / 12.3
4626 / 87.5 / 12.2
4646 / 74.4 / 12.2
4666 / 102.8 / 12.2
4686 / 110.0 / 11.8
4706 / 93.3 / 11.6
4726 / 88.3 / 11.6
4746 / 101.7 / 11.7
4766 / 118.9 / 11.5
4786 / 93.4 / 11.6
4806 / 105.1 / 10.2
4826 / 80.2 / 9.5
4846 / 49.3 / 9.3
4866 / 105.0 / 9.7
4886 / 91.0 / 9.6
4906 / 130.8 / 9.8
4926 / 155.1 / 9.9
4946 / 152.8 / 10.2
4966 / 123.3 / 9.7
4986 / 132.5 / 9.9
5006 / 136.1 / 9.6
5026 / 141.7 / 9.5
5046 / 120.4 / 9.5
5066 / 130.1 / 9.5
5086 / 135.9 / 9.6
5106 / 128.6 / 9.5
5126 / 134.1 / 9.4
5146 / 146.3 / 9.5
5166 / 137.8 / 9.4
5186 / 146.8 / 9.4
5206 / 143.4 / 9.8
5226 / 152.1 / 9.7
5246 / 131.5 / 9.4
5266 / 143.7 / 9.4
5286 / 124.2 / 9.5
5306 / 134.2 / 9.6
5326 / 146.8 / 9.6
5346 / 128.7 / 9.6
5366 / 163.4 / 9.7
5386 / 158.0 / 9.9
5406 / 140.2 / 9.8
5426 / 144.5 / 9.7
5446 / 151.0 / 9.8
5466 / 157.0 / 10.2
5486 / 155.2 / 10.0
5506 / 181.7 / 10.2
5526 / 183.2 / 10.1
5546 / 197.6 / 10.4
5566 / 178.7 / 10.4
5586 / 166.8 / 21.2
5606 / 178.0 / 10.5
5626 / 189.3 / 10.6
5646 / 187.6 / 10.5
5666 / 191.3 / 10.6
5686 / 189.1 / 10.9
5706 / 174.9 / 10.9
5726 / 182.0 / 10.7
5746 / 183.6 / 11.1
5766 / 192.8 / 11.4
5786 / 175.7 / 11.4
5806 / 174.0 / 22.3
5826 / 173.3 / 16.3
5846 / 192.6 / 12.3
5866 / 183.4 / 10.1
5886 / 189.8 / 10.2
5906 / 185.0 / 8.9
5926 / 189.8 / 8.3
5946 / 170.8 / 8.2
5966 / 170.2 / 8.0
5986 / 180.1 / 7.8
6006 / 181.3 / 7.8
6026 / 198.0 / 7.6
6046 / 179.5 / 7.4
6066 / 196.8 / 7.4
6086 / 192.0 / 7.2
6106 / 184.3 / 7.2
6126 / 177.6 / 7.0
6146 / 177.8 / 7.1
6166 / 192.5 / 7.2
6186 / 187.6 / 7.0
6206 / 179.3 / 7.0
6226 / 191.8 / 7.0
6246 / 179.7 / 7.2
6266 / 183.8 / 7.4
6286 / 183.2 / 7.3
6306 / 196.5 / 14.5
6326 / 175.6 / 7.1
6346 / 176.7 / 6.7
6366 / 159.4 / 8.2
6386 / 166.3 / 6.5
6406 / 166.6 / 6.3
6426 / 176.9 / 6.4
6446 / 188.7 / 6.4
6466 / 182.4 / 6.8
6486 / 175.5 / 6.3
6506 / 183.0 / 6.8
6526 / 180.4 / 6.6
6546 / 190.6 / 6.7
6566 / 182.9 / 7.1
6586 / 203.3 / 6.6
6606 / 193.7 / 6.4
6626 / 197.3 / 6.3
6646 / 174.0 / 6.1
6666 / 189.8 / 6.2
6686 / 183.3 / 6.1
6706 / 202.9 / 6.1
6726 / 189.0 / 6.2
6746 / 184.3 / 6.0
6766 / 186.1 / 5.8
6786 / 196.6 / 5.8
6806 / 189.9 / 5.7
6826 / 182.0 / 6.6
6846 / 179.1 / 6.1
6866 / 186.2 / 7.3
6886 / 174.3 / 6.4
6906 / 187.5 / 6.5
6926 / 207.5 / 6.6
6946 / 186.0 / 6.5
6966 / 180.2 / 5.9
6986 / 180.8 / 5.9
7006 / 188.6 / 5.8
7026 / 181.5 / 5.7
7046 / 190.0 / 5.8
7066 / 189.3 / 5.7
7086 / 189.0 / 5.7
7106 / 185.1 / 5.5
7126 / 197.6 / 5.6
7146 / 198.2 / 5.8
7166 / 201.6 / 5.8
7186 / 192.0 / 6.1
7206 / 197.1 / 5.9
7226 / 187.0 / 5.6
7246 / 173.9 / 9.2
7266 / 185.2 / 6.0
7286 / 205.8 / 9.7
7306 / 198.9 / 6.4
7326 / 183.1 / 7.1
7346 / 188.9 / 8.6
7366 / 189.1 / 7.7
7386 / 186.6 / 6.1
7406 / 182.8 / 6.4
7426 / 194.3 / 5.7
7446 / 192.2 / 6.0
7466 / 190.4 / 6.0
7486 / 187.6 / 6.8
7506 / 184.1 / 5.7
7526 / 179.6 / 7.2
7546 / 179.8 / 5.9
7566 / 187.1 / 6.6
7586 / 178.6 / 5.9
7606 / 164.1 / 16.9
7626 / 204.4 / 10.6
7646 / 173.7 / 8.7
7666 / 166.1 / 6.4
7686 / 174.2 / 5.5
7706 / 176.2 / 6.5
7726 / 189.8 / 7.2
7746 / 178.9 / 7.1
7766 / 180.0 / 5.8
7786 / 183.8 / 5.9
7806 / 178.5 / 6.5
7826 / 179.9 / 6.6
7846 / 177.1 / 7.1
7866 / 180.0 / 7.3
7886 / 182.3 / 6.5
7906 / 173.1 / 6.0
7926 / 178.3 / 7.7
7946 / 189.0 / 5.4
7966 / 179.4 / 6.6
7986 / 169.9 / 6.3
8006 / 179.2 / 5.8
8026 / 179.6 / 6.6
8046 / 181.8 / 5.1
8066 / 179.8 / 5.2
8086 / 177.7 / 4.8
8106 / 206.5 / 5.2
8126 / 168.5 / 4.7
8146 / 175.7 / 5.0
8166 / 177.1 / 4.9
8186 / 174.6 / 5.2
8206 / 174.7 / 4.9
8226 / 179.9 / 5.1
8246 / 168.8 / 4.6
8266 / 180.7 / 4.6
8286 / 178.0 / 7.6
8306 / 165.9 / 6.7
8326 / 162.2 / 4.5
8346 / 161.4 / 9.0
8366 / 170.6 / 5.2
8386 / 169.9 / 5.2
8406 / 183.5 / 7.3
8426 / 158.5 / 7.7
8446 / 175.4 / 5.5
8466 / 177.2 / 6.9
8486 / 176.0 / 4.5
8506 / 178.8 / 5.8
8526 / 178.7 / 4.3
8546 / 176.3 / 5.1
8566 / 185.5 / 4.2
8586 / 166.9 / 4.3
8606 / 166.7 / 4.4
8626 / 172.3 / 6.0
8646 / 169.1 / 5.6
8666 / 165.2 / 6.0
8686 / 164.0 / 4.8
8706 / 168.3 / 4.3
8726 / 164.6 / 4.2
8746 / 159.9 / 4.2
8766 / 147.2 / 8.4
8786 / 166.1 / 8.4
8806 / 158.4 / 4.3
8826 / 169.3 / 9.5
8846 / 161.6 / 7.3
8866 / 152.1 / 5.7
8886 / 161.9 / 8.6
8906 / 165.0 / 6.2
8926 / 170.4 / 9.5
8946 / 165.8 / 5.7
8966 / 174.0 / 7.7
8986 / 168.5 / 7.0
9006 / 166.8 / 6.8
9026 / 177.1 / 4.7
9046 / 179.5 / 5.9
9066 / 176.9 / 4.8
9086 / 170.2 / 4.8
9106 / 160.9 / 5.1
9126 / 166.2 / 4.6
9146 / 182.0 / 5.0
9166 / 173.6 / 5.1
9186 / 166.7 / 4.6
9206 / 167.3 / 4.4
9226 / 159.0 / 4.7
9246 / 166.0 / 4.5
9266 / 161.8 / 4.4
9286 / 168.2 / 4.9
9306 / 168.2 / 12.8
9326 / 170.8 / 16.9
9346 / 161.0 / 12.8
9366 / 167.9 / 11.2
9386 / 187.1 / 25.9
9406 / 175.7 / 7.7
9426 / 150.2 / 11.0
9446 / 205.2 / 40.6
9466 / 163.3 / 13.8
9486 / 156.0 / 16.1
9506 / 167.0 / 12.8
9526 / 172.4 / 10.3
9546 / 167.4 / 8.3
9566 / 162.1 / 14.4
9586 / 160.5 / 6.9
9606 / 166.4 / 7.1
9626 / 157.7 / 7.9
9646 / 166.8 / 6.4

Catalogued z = 0.23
